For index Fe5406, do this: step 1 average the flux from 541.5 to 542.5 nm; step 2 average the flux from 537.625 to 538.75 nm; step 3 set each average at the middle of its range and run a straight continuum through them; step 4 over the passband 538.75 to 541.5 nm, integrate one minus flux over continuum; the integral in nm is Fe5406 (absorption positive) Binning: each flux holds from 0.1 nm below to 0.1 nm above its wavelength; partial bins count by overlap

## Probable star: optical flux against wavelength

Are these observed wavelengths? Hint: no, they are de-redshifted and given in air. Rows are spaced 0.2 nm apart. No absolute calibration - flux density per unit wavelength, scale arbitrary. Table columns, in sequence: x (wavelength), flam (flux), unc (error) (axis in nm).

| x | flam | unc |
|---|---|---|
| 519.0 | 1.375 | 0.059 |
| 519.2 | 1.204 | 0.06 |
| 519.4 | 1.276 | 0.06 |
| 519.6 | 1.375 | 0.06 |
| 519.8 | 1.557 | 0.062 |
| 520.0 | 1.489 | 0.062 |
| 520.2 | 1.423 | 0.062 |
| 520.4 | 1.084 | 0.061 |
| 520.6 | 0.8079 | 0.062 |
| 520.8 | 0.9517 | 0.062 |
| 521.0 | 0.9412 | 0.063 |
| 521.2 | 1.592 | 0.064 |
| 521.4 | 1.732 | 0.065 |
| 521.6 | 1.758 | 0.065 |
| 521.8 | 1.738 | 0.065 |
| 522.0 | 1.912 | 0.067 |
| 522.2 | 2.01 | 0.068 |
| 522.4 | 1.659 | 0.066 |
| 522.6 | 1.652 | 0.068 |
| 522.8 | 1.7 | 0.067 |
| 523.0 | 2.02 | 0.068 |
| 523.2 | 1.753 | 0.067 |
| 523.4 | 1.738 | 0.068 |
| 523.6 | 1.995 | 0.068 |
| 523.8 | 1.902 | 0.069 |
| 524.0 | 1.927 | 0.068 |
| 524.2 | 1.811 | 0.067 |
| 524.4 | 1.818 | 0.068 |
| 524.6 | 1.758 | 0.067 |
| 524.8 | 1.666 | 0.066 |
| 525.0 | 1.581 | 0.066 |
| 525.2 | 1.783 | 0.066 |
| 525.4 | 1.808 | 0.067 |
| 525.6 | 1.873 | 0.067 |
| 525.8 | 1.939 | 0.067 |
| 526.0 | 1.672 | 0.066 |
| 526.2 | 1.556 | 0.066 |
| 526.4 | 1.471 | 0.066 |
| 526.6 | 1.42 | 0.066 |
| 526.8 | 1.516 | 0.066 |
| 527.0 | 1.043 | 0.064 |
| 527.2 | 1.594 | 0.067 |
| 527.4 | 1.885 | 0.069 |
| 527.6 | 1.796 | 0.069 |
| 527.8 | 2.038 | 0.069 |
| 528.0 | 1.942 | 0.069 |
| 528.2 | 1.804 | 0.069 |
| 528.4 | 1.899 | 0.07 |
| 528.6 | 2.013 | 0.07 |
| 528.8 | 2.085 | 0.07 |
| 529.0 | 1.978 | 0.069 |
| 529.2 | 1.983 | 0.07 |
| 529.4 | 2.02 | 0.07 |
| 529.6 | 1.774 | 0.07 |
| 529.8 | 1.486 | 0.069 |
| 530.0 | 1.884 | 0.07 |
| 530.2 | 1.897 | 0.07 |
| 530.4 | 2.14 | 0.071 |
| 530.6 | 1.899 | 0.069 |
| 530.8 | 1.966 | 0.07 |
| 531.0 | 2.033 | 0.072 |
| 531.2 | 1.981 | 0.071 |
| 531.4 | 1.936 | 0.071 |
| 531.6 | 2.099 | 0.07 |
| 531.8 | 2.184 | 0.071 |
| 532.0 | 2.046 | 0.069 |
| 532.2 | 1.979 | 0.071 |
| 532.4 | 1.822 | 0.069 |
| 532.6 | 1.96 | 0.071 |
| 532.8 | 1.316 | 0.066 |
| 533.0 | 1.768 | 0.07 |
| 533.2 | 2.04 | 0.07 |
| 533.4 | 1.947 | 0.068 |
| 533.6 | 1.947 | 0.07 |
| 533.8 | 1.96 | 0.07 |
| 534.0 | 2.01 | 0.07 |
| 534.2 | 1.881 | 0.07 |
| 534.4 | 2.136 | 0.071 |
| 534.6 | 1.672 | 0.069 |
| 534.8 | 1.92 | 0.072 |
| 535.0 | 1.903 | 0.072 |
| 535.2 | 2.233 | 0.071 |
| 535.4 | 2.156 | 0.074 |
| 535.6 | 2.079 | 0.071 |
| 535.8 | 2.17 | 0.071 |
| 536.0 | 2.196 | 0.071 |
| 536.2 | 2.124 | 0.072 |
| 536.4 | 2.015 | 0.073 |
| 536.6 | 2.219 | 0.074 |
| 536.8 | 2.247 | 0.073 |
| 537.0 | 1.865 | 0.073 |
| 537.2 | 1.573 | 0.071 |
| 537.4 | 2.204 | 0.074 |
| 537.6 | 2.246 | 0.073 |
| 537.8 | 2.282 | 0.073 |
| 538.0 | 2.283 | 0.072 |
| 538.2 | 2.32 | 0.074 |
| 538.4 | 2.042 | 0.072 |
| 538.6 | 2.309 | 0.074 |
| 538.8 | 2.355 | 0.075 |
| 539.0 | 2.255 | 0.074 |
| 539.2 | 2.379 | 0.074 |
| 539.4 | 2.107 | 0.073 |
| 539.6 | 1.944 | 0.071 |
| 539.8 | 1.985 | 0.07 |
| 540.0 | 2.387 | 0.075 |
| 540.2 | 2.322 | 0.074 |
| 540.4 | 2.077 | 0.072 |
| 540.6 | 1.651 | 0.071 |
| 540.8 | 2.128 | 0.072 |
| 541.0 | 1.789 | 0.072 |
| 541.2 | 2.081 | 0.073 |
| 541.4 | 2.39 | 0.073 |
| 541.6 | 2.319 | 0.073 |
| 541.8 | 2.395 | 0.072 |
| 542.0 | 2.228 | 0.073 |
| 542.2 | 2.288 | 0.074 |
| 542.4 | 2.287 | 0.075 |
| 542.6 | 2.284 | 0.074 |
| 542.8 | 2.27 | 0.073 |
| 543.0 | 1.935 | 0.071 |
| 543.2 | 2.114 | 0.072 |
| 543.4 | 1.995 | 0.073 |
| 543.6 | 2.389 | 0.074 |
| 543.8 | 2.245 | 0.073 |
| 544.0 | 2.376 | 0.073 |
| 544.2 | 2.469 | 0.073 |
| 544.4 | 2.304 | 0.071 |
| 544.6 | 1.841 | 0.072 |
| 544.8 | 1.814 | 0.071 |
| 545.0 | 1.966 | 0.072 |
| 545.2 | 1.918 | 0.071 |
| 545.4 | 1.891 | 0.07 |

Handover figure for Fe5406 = 0.18 nm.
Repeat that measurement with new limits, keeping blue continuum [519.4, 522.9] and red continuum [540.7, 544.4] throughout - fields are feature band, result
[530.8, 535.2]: -0.10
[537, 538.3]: -0.05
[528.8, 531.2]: -0.18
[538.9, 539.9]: -0.01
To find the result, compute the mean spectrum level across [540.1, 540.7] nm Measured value 2.02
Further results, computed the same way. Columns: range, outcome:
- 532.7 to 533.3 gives 1.71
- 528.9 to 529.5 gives 1.99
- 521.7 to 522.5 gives 1.83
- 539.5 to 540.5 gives 2.14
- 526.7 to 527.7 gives 1.57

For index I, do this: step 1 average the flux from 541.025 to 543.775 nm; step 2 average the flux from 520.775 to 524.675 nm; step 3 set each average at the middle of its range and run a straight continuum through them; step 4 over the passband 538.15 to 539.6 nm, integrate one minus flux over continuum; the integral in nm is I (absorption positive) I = -0.07 nm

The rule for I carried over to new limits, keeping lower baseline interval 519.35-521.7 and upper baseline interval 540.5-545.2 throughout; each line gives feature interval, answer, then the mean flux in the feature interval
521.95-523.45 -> -0.42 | 1.8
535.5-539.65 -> -0.42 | 2.16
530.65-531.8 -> -0.19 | 2.01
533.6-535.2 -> -0.09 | 1.95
